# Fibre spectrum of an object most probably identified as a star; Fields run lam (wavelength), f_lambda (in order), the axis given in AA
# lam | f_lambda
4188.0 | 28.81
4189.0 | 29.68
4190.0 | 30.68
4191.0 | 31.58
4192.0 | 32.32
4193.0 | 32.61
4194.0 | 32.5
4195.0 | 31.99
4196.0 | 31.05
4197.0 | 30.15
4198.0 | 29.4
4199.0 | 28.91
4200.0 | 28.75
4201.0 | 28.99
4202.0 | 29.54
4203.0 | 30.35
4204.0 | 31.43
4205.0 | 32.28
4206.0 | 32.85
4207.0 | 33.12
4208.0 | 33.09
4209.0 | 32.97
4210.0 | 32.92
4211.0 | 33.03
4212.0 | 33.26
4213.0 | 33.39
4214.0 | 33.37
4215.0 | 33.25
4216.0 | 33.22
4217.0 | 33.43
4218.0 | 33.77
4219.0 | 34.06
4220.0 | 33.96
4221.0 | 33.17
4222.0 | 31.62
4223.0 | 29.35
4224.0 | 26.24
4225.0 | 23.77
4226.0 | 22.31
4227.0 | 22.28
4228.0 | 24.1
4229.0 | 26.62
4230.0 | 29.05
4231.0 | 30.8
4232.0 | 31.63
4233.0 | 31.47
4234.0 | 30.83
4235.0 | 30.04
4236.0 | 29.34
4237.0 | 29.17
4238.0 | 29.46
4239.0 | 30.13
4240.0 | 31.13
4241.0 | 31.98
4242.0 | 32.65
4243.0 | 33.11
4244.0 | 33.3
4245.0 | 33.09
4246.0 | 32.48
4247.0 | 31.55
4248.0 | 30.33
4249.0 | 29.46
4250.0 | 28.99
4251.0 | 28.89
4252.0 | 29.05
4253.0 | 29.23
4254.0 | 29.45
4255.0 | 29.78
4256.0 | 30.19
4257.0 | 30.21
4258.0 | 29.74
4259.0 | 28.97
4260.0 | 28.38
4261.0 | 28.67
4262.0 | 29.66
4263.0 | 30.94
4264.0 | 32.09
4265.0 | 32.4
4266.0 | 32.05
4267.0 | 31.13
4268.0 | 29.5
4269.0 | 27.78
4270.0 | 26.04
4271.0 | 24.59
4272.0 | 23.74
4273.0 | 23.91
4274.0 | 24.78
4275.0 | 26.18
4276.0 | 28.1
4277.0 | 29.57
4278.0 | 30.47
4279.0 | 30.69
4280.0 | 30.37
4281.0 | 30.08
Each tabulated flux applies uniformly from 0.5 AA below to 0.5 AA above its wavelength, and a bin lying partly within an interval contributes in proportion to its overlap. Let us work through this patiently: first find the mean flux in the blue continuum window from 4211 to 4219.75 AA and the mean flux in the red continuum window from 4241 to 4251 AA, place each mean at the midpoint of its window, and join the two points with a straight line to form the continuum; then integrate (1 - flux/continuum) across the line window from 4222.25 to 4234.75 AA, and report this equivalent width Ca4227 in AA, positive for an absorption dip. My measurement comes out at 2.0 AA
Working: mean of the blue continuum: 33.5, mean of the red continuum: 31.5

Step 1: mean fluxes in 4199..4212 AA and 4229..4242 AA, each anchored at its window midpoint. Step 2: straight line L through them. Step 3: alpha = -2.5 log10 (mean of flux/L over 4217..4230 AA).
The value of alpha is 0.08 mag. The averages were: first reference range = 31.6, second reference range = 30.4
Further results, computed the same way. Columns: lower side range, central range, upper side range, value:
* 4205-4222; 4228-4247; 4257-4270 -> 0.031 mag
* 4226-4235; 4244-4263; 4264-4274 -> -0.075 mag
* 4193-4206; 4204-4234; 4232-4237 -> -0.012 mag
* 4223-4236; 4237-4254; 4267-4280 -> -0.124 mag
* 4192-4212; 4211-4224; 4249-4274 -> -0.067 mag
